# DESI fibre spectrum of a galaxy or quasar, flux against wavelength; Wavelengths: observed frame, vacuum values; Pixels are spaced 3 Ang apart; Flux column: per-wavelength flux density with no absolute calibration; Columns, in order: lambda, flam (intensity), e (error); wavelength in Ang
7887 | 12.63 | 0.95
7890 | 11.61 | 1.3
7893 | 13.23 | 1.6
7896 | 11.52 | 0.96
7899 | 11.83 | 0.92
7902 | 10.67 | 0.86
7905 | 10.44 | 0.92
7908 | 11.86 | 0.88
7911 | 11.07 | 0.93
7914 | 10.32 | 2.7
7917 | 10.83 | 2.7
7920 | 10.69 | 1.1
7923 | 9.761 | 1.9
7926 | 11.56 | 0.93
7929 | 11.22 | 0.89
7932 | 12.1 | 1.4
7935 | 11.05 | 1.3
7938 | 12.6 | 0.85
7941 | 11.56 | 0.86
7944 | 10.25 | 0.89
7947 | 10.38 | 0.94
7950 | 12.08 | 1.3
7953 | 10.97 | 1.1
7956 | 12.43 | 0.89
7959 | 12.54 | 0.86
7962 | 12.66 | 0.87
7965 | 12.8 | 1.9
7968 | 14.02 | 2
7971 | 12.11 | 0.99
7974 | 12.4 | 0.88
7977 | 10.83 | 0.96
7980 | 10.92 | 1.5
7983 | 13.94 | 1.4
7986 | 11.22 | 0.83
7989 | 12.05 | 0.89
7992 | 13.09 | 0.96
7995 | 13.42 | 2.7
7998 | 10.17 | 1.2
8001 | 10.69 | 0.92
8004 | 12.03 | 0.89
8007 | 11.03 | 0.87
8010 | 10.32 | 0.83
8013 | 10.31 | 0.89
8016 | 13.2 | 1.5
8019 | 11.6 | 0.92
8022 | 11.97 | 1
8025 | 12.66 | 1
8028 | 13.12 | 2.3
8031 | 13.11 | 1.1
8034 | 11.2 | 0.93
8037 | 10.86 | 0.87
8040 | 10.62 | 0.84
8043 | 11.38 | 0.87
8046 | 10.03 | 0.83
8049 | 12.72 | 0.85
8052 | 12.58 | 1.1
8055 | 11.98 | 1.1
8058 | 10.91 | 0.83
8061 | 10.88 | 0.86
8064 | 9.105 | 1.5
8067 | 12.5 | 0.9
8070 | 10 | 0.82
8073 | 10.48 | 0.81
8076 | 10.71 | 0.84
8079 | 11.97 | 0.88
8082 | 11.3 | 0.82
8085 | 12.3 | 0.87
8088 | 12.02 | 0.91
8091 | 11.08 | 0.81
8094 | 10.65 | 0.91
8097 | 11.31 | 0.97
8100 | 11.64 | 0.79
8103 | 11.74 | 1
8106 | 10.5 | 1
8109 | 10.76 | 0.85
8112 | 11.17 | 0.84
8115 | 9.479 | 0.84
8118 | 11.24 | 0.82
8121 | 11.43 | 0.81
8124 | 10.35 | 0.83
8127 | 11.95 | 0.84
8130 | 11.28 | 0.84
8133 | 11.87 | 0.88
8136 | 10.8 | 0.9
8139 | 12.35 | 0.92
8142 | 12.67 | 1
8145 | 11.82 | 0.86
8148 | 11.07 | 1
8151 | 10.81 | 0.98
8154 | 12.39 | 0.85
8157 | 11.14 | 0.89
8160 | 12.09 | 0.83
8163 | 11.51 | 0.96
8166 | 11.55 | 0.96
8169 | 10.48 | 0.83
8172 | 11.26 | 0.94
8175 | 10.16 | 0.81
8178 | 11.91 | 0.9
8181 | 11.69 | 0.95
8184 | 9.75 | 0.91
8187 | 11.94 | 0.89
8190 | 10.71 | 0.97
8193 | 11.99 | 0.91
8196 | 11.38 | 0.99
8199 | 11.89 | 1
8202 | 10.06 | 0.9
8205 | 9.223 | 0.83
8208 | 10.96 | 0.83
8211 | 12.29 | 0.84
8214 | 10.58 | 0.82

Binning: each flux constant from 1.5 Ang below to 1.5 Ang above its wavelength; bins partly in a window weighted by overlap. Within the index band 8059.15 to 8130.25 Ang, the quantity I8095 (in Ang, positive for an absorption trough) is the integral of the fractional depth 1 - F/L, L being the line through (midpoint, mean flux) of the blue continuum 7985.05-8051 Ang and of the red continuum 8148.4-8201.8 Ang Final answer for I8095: 2.6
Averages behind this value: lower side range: 11.7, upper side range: 11.3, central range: 11.1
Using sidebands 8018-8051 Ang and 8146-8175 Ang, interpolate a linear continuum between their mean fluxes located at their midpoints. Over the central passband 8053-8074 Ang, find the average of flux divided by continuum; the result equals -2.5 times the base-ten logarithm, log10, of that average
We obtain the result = 0.075 mag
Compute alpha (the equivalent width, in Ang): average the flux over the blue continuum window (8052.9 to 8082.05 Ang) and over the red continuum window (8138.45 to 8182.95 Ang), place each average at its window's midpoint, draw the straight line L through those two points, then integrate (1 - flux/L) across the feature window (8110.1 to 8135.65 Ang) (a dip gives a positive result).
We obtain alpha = 0.5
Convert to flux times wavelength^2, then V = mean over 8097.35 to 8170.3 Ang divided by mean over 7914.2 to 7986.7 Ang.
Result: 1.02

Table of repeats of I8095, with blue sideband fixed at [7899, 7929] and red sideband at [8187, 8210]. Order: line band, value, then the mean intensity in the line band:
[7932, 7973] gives -4.1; 12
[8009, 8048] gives -2.4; 11.6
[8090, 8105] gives -0.4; 11.3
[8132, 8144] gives -1.0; 11.9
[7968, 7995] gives -3.4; 12.3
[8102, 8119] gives 0.3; 10.8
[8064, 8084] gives -0.2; 11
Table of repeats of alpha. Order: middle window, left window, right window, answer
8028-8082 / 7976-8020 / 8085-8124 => 0.35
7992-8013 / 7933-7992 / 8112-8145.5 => 0.86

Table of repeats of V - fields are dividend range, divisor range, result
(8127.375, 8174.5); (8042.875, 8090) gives 1.04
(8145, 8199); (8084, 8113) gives 1.02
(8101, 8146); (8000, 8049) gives 1.00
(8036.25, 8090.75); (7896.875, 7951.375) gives 1.05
